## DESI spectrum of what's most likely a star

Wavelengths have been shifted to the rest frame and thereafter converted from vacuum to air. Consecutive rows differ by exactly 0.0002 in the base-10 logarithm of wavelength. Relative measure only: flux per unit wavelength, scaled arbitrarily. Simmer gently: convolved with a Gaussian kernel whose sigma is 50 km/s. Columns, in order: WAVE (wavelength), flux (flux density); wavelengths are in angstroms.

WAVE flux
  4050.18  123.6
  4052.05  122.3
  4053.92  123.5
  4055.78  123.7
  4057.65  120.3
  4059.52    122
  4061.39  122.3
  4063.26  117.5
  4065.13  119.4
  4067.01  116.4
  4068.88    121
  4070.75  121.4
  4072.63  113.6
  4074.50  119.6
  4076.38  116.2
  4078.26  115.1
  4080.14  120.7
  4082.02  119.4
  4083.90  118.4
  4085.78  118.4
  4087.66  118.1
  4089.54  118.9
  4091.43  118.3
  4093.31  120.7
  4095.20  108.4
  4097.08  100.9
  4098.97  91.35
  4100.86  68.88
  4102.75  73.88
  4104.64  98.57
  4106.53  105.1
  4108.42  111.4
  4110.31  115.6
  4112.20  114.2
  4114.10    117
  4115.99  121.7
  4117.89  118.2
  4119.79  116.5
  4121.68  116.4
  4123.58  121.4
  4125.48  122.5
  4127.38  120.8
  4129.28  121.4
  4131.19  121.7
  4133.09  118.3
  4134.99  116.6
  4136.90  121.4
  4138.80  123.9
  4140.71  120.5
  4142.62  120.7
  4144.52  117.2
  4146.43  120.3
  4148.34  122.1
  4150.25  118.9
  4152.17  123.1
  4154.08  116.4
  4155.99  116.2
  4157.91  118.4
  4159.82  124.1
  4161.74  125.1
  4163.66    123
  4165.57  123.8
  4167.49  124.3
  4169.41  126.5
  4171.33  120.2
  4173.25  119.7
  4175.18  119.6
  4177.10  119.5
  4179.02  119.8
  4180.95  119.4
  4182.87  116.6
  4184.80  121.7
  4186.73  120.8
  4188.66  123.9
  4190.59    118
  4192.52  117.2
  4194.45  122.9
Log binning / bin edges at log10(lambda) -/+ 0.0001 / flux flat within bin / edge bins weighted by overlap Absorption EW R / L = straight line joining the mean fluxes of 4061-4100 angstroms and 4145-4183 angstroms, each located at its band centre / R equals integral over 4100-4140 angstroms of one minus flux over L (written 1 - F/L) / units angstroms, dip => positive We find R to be 1.85 angstroms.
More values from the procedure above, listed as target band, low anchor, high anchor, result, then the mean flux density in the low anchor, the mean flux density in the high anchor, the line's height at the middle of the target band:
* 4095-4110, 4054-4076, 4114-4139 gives 3.11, 120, 120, 120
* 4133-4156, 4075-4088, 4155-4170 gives 0.33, 118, 123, 122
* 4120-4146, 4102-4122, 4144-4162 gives -1.12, 110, 120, 115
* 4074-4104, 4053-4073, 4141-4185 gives 2.86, 120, 121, 120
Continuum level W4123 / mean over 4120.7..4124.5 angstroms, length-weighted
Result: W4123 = 119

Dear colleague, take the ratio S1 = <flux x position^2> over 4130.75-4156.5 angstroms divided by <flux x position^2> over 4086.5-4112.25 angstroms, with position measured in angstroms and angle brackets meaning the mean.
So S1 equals 1.2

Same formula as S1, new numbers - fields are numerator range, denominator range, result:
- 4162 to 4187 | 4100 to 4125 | 1.16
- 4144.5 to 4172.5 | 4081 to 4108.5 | 1.18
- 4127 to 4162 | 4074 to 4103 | 1.13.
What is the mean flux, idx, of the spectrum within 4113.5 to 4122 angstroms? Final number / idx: 118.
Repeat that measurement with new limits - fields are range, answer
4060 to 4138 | 114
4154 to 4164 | 121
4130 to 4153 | 120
